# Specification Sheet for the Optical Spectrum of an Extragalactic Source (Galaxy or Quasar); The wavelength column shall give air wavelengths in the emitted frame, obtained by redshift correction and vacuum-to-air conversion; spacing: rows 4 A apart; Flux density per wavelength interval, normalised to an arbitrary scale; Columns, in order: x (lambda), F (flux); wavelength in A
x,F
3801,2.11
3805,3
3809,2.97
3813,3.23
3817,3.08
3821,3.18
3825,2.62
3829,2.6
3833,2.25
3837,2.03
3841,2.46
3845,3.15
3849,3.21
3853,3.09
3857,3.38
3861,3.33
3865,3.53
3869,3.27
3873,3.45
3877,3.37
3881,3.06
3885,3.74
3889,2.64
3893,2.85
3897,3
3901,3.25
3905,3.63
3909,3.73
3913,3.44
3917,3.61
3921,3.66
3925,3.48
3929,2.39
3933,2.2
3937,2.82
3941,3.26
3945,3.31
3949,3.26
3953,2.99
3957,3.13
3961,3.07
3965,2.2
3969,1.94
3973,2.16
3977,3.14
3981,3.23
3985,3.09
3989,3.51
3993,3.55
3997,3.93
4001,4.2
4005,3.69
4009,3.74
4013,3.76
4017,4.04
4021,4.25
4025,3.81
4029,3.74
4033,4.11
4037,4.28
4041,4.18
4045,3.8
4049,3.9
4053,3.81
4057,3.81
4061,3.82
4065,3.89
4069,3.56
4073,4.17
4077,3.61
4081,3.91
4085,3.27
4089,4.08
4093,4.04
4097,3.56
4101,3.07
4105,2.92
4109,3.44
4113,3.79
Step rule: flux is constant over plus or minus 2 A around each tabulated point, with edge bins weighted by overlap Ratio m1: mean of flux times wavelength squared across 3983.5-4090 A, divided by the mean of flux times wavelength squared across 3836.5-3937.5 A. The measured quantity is 1.31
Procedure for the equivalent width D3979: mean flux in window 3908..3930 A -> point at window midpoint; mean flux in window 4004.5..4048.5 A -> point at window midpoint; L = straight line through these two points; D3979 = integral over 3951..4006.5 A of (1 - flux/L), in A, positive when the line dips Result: 8.9 A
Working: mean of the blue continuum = 3.41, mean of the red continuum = 3.95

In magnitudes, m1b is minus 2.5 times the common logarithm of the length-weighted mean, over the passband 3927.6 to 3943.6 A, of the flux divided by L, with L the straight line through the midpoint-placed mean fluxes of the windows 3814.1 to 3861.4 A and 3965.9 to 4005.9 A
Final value 0.14 mag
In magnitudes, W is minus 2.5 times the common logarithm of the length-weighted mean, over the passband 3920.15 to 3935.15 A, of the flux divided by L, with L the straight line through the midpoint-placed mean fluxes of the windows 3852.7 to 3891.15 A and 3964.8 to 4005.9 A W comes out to 0.13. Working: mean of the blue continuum 3.29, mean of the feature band 2.88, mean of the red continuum 3.18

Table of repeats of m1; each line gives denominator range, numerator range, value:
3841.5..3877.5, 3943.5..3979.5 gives 0.90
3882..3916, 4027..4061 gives 1.29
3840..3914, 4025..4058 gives 1.32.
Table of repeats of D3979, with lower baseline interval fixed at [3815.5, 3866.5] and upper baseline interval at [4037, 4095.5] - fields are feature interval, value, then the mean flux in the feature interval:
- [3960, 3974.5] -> 4.8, 2.3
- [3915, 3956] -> 2.6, 3.1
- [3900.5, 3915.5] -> -1.6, 3.54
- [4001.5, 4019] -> -1.1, 3.84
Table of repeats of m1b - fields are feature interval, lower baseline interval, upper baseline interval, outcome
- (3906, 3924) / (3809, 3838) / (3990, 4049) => -0.10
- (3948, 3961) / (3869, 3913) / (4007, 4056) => 0.15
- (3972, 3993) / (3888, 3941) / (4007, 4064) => 0.15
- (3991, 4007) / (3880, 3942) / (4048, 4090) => -0.10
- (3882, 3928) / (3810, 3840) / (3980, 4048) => -0.05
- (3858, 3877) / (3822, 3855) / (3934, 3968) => -0.22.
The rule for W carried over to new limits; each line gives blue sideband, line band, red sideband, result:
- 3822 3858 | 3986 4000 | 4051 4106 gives -0.09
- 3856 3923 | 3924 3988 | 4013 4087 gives 0.24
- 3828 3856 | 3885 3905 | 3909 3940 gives -0.04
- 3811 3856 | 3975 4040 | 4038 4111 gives -0.09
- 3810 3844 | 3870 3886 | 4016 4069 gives -0.13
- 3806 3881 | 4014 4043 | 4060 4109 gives -0.16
